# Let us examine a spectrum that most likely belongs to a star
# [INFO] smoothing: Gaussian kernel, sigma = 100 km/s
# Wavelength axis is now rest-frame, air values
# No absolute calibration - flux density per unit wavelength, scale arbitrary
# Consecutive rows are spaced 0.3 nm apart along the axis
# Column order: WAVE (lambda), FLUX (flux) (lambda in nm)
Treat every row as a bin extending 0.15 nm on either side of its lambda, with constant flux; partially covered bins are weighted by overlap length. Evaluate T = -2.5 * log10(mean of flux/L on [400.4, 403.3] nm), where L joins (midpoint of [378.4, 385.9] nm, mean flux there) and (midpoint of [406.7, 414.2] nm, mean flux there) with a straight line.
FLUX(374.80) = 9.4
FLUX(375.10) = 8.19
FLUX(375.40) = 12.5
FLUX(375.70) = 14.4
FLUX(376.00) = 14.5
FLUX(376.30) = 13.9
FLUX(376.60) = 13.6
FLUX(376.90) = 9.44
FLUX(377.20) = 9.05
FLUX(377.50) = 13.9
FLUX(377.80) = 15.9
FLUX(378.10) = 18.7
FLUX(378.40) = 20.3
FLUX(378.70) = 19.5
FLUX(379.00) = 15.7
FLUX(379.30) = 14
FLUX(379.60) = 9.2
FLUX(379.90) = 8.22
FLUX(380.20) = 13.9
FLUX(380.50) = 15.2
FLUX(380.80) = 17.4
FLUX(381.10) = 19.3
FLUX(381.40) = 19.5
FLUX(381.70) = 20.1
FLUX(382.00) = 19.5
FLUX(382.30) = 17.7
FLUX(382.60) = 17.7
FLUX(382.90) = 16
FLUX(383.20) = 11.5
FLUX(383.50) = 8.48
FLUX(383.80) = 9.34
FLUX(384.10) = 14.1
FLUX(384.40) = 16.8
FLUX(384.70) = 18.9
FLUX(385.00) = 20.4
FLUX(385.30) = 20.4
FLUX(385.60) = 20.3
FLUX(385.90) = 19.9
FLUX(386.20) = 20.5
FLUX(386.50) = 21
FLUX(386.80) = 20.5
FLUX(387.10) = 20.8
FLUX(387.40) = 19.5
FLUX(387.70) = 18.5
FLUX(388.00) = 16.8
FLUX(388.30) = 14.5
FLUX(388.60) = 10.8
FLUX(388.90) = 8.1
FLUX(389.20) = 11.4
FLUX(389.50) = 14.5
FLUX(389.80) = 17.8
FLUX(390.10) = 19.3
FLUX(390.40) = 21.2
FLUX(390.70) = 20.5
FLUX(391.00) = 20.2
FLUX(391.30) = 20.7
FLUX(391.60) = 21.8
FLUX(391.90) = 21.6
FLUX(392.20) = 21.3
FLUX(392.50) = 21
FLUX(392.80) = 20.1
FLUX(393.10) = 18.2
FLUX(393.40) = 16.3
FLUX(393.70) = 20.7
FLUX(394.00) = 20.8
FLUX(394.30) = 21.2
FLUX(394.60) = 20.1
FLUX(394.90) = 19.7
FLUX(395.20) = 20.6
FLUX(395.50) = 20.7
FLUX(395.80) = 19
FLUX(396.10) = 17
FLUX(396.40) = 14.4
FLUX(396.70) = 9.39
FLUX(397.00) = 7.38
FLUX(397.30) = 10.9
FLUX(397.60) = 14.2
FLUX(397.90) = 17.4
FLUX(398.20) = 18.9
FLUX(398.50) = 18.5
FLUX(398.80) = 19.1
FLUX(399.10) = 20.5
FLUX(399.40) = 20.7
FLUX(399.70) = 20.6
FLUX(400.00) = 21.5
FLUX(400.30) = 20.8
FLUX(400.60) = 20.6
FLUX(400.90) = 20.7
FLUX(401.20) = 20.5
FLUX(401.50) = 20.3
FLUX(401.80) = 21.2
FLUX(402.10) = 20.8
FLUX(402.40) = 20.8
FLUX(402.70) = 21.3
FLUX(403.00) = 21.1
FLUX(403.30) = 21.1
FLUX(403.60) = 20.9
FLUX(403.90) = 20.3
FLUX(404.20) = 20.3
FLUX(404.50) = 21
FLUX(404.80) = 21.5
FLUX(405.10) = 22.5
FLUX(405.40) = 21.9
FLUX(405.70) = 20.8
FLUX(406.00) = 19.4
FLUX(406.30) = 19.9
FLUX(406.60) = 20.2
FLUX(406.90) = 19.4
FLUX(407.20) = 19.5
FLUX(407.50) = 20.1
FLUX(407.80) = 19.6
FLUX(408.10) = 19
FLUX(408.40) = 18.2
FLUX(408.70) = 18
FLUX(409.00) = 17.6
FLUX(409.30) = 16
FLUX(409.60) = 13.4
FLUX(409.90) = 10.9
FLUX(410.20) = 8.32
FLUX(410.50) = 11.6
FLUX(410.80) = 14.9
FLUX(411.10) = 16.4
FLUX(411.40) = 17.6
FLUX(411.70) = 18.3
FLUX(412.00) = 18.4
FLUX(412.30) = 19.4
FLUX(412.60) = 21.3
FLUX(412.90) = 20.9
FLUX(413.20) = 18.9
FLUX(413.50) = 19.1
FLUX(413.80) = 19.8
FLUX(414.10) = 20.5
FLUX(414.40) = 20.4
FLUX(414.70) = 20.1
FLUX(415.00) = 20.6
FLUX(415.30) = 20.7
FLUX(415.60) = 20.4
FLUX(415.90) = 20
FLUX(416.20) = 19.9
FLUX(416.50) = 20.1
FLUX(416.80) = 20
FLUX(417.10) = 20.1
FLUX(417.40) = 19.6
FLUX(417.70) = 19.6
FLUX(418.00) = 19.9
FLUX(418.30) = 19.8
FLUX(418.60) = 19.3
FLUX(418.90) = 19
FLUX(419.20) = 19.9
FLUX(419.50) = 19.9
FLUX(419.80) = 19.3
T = -0.22 mag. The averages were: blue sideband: 16.1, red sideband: 17.5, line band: 20.8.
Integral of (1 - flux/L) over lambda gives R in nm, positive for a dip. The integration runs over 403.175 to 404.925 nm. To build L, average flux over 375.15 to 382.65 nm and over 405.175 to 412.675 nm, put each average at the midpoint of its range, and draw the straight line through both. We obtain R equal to -0.37 nm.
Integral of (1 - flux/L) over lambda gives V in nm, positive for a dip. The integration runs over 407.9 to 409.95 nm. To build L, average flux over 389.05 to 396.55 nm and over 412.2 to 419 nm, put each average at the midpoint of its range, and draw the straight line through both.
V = 0.34 nm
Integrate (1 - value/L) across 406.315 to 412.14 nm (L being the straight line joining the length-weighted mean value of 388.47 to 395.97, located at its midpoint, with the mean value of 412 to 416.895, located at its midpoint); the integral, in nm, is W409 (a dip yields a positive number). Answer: 0.88 nm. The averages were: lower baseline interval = 18.7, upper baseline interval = 20.1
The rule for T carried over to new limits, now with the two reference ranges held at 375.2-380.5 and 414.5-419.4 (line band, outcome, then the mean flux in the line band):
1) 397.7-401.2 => -0.15 mag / 19.9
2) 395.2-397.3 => 0.13 mag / 14.8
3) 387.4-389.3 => 0.12 mag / 13.9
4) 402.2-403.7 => -0.18 mag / 21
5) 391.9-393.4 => -0.22 mag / 19.9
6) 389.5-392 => -0.25 mag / 20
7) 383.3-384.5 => 0.24 mag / 12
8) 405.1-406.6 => -0.14 mag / 20.7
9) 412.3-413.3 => -0.05 mag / 20.3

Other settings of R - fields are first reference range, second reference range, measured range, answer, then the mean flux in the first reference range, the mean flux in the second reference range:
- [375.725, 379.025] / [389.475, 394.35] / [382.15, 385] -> 0.37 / 14.9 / 19.9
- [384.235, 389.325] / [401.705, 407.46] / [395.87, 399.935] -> 0.69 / 17.6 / 20.7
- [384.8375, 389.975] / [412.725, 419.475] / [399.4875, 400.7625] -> -0.16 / 17.4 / 19.9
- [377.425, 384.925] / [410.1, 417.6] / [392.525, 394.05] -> -0.22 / 15.7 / 18.8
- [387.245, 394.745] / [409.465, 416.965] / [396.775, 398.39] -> 0.40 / 18.3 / 18.1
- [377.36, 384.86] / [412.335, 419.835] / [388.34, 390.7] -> 0.23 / 15.6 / 20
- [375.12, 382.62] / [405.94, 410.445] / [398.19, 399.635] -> -0.28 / 15.2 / 17.1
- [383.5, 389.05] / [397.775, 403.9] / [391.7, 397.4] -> 0.26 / 17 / 20.4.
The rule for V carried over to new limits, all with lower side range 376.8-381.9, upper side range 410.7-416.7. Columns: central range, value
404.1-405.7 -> -0.264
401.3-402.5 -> -0.182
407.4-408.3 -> -0.035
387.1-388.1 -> -0.147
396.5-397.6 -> 0.461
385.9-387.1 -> -0.325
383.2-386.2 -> -0.084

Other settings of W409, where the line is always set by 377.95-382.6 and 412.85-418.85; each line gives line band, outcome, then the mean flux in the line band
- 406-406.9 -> -0.036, 19.8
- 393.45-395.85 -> -0.306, 20.2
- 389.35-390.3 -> 0.004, 17.4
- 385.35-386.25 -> -0.164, 20.2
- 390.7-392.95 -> -0.413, 20.9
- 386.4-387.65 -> -0.221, 20.3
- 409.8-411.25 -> 0.520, 12.5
